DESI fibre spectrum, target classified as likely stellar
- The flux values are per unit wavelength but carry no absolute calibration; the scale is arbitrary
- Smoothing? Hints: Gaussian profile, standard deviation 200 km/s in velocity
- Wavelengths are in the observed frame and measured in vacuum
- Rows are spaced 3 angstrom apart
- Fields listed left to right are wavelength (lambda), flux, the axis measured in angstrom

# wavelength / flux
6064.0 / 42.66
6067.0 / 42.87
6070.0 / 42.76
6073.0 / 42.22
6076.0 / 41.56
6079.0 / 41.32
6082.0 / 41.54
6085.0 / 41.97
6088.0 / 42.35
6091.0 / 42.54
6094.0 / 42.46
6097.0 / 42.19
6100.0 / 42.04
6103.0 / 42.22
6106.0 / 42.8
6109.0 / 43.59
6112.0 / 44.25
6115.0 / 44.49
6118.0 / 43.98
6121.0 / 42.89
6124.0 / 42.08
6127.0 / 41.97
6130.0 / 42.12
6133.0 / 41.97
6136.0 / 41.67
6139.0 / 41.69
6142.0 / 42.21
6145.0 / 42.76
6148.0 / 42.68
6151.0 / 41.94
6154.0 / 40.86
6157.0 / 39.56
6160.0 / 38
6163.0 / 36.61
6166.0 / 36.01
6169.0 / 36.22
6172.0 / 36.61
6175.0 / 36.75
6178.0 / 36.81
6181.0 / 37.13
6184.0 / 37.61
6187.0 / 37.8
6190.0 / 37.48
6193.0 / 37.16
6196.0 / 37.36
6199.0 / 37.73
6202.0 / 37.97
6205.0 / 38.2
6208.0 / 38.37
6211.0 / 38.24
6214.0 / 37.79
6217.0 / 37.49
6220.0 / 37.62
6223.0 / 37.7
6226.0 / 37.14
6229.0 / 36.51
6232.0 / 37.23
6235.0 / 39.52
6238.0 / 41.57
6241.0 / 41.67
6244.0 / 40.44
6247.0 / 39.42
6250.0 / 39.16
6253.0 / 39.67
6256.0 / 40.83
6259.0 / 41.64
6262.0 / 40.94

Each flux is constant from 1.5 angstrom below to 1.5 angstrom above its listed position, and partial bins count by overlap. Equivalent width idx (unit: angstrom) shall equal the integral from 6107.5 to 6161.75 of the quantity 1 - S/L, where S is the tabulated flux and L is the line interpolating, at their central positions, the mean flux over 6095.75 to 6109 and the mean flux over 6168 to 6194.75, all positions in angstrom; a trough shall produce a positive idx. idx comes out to -2.5 angstrom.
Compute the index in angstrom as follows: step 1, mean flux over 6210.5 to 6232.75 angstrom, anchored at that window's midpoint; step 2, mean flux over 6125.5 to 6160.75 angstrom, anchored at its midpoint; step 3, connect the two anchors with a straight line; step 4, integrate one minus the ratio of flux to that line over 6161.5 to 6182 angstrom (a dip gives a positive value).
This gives 1.8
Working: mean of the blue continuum 41.5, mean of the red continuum 37.4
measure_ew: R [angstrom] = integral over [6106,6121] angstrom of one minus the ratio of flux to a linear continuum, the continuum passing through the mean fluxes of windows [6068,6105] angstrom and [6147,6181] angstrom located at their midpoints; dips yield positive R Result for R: -1.1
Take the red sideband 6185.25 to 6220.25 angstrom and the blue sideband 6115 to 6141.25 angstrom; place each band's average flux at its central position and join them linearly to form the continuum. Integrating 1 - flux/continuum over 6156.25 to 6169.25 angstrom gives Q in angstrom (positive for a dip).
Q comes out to 1.0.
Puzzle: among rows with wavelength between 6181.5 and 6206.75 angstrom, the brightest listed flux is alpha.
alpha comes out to 38.2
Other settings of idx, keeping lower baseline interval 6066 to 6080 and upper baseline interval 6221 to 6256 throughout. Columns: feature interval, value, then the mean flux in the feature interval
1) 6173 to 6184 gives 0.9 angstrom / 37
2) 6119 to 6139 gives -0.5 angstrom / 42.1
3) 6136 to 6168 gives 0.4 angstrom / 40.2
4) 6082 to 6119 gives -1.1 angstrom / 42.8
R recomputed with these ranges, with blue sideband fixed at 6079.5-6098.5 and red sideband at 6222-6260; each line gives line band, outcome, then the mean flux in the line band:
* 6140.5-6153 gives -0.38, 42.3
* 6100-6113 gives -0.38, 43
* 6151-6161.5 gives 0.28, 39.8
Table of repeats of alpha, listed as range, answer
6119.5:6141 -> 42.89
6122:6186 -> 42.76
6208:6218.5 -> 38.37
